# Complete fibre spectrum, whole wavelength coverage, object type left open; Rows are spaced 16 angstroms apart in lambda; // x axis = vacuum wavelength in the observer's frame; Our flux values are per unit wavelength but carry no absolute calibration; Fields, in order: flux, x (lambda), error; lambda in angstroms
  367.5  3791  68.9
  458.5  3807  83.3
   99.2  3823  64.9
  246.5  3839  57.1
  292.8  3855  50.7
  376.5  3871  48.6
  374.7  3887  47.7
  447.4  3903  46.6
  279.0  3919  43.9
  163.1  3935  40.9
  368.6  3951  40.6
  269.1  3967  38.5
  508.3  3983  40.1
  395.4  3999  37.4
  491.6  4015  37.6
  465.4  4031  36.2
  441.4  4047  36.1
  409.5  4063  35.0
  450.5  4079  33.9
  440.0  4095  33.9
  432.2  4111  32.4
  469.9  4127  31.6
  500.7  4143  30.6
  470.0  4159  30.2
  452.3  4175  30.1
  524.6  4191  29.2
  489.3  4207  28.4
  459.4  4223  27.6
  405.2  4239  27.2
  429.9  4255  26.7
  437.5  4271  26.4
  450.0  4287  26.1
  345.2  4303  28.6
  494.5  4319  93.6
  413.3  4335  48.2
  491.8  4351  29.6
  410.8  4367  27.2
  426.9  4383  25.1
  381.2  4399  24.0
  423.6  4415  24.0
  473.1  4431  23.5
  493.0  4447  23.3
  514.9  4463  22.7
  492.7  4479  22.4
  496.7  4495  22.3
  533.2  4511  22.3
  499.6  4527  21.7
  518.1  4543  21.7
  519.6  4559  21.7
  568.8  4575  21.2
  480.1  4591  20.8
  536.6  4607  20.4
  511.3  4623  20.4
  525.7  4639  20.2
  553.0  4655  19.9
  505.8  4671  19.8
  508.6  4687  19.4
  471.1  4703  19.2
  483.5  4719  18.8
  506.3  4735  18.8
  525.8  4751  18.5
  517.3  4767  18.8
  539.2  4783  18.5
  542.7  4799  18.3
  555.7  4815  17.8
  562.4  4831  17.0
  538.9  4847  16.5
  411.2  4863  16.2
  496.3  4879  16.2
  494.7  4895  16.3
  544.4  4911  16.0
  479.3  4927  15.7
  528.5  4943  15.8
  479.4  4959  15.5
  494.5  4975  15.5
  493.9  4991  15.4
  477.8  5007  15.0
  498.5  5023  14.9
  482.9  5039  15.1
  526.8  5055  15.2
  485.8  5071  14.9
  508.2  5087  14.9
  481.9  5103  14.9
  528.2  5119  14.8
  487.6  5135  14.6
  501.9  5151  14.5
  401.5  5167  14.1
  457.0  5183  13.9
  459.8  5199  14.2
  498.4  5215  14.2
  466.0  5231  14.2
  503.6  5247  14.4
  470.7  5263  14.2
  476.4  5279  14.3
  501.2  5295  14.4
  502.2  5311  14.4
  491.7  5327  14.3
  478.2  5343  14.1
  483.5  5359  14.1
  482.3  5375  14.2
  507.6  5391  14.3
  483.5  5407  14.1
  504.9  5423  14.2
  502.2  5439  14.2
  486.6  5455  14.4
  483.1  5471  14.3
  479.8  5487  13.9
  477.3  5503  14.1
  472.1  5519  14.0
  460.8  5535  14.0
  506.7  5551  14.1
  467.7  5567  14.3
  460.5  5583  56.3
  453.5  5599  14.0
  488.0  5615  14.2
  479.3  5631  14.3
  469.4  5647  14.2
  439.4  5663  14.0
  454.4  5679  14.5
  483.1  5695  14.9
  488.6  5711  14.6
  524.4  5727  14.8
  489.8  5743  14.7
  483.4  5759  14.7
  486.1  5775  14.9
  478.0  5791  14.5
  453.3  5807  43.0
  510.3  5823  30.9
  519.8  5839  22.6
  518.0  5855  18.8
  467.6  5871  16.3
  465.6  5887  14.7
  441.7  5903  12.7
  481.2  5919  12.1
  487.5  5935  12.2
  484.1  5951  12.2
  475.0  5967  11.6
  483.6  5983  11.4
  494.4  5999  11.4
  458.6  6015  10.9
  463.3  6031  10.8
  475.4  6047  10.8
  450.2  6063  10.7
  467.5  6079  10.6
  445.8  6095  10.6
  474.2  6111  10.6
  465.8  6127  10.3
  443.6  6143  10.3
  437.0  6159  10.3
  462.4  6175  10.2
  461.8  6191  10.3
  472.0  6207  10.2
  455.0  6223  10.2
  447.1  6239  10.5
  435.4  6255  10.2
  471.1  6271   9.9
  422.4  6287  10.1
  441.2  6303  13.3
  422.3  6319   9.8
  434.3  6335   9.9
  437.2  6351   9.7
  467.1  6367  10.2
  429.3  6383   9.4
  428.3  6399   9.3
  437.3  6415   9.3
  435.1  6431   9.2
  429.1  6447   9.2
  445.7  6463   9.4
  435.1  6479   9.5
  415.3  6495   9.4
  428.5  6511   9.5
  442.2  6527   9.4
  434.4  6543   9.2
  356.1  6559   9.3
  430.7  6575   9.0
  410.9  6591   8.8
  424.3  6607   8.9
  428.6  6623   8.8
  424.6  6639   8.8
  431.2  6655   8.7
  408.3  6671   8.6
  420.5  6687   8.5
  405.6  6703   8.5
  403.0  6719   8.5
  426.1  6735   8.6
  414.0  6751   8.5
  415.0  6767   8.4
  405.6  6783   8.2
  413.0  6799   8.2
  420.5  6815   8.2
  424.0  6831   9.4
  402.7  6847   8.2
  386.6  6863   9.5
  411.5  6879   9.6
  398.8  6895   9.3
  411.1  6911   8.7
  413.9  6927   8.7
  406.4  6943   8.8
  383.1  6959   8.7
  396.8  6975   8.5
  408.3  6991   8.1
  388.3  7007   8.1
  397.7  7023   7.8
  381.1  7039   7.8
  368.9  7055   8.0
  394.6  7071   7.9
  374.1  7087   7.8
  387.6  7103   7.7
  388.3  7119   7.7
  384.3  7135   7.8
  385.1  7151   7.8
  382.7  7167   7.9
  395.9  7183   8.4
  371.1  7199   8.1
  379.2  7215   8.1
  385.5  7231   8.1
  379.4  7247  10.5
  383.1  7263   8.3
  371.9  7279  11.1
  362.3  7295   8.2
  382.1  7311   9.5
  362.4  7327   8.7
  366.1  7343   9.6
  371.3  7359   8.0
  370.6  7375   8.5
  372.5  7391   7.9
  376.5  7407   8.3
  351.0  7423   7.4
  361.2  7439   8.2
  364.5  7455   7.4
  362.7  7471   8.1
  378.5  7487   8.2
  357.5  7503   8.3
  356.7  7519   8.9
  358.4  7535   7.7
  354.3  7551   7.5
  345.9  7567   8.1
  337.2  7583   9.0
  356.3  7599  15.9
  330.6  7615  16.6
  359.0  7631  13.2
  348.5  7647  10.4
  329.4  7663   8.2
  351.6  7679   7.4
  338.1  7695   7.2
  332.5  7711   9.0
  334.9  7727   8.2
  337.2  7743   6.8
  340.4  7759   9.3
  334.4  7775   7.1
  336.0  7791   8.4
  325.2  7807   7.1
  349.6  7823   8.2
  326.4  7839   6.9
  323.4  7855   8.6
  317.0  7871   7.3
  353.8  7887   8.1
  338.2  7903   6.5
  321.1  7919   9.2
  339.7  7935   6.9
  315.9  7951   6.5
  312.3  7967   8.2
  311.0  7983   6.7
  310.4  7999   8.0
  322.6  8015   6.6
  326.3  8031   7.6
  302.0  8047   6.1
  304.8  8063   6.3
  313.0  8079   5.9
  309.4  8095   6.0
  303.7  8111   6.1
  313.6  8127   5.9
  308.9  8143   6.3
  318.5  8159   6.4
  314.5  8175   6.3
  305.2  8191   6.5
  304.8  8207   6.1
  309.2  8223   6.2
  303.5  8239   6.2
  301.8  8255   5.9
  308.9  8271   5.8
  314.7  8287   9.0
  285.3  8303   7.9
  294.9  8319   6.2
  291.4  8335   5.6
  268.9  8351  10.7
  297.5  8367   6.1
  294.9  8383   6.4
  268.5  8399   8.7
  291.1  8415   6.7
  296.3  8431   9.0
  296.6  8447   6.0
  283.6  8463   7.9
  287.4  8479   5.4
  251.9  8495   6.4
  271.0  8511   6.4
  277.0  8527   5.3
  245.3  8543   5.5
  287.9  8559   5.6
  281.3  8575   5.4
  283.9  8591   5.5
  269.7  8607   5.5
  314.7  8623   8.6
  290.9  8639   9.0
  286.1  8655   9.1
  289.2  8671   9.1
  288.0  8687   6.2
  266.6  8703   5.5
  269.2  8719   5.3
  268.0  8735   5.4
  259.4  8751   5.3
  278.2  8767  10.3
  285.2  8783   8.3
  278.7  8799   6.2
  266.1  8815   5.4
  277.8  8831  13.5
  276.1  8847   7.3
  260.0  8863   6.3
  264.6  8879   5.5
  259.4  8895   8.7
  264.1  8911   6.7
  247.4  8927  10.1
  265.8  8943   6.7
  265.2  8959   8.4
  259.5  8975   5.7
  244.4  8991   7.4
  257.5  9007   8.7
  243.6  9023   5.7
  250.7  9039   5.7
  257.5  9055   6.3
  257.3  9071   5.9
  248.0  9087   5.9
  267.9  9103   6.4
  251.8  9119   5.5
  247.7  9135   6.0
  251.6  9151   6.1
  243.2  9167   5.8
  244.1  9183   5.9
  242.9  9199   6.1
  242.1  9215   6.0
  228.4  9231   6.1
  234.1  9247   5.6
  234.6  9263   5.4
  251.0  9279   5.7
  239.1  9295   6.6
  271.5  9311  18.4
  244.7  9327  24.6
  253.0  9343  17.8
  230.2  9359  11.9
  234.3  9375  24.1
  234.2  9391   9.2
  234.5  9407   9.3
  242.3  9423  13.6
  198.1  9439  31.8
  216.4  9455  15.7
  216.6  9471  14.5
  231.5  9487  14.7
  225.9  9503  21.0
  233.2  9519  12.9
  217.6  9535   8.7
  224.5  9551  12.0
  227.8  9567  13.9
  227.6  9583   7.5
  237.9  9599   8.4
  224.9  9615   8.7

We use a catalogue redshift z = 0.00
